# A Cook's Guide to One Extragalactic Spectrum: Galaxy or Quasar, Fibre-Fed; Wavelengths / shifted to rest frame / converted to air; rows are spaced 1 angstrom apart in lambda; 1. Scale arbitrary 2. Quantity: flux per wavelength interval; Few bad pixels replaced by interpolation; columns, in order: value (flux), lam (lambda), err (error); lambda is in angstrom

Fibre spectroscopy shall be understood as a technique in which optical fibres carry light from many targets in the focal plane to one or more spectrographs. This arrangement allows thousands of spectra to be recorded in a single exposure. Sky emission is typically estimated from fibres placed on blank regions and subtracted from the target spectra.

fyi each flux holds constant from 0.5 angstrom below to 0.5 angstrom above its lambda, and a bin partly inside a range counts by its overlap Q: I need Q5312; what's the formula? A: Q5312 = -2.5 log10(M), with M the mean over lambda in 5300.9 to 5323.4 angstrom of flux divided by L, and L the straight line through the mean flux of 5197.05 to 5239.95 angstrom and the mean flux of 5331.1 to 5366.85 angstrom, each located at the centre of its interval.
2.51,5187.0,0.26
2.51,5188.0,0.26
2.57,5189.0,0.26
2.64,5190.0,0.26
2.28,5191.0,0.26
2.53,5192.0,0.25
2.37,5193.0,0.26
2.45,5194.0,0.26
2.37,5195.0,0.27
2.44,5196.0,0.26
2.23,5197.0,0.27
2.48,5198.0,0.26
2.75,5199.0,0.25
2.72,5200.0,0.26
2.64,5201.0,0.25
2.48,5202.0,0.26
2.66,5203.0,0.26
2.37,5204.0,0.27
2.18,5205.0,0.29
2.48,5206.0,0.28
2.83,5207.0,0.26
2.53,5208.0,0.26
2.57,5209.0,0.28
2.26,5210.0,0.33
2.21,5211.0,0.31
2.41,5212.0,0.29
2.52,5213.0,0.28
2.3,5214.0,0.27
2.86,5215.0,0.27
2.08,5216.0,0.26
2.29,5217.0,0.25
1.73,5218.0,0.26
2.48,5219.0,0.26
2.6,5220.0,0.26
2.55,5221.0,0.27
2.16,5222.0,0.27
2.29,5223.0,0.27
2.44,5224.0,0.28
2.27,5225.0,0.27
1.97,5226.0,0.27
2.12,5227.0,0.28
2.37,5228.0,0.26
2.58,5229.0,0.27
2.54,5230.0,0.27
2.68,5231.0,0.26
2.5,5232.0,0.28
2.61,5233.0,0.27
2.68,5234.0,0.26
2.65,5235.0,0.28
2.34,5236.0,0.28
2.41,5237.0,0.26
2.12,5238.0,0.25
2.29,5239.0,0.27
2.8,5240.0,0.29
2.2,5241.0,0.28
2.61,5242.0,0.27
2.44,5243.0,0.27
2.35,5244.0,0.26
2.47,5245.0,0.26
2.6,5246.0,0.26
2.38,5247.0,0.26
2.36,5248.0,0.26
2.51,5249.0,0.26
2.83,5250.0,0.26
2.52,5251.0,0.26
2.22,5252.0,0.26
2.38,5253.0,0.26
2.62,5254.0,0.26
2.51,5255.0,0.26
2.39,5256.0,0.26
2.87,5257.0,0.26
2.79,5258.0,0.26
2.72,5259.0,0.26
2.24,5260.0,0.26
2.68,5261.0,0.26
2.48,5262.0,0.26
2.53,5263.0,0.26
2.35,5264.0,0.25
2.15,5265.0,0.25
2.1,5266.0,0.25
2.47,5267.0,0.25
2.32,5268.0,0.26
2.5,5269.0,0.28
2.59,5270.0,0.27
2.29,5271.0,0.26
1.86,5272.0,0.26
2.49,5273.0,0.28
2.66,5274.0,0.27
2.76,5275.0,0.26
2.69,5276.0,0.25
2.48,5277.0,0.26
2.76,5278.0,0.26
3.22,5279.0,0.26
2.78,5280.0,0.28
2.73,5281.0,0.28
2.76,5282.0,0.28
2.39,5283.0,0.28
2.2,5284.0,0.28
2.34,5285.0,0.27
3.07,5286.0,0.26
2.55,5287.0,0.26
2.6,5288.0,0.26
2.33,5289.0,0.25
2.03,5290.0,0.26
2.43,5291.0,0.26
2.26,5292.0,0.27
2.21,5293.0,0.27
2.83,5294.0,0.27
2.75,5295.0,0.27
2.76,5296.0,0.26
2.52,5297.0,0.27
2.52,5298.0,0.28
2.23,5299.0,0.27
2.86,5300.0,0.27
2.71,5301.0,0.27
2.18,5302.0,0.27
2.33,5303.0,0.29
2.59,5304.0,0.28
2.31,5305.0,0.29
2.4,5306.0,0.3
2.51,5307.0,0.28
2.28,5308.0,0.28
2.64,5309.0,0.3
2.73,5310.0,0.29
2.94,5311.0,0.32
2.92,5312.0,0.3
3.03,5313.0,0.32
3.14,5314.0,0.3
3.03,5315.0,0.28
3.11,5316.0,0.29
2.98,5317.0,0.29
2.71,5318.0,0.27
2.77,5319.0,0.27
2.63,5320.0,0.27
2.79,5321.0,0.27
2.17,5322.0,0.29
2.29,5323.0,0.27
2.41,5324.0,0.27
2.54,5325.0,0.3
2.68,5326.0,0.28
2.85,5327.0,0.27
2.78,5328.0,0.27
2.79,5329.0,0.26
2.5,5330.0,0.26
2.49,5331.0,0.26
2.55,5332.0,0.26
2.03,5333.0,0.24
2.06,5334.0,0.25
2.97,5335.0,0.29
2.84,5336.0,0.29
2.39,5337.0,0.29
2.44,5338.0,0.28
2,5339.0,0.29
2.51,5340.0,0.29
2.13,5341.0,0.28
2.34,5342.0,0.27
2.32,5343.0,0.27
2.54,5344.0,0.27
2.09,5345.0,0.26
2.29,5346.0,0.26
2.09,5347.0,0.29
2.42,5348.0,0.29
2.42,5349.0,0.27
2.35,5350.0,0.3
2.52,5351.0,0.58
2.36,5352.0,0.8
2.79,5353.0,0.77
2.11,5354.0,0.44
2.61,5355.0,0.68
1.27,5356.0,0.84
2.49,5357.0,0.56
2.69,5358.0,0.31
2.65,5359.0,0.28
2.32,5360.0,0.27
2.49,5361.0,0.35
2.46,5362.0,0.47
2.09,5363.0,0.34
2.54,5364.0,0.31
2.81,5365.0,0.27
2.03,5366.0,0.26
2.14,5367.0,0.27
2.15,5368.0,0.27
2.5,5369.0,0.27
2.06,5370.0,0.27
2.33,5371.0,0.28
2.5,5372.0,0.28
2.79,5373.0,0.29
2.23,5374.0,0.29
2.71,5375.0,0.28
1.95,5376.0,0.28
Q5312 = -0.118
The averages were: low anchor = 2.43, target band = 2.66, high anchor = 2.37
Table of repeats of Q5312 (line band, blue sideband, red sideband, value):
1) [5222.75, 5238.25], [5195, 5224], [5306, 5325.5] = 0.03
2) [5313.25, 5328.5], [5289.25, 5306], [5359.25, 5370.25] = -0.13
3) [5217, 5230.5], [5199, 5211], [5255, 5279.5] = 0.09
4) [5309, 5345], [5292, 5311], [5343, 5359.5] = -0.07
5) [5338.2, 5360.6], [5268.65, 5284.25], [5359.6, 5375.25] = 0.04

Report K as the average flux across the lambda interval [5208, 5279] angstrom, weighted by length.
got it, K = 2.45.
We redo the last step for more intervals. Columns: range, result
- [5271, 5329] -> 2.6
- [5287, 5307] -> 2.47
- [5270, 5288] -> 2.59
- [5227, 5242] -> 2.48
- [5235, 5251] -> 2.46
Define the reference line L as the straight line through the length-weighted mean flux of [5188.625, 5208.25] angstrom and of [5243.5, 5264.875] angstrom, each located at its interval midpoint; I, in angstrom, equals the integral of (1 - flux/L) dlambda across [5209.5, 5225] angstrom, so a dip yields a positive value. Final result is 0.99 angstrom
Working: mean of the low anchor 2.5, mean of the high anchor 2.51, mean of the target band 2.34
